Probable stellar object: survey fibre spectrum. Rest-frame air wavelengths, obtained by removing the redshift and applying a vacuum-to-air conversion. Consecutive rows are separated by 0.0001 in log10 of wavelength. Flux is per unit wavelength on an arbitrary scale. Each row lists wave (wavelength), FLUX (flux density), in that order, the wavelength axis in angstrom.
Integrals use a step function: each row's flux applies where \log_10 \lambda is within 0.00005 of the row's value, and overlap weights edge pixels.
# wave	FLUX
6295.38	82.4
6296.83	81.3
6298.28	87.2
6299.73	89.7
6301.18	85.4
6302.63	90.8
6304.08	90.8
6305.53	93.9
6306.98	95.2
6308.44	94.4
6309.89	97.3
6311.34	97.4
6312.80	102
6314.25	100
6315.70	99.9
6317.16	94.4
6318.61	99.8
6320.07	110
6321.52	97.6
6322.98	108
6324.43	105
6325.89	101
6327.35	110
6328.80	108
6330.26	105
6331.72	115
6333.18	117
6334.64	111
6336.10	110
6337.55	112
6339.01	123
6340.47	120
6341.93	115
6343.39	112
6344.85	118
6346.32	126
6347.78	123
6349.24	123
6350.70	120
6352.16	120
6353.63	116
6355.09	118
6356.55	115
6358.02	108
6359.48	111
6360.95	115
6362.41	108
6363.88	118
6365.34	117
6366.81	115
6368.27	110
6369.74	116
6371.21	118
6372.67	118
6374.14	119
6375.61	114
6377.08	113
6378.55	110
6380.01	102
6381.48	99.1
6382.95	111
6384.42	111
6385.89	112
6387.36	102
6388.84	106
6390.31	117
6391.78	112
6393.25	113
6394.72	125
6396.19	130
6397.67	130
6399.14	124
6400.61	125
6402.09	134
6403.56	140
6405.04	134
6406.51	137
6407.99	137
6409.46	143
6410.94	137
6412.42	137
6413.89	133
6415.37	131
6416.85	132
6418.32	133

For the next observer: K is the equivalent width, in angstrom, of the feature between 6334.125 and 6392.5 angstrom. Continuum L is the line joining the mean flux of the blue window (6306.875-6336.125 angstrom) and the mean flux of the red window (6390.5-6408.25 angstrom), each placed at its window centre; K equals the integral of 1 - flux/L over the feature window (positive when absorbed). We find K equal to 1.1 angstrom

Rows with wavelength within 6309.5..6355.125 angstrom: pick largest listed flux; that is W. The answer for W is 126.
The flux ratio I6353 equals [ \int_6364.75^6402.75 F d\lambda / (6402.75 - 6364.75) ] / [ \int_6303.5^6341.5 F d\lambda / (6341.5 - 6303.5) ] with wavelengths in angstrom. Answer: 1.1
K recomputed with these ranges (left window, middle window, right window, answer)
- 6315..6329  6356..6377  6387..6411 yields 0.4 angstrom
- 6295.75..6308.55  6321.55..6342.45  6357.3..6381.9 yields -2.3 angstrom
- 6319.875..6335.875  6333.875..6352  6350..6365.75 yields -1.0 angstrom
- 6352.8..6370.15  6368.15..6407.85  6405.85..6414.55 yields 2.7 angstrom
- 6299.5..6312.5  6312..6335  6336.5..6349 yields 0.0 angstrom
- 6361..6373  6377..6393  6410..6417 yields 1.8 angstrom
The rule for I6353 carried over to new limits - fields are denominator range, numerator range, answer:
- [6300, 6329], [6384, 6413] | 1.27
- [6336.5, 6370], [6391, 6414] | 1.12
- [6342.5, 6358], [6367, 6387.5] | 0.94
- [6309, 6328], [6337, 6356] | 1.17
